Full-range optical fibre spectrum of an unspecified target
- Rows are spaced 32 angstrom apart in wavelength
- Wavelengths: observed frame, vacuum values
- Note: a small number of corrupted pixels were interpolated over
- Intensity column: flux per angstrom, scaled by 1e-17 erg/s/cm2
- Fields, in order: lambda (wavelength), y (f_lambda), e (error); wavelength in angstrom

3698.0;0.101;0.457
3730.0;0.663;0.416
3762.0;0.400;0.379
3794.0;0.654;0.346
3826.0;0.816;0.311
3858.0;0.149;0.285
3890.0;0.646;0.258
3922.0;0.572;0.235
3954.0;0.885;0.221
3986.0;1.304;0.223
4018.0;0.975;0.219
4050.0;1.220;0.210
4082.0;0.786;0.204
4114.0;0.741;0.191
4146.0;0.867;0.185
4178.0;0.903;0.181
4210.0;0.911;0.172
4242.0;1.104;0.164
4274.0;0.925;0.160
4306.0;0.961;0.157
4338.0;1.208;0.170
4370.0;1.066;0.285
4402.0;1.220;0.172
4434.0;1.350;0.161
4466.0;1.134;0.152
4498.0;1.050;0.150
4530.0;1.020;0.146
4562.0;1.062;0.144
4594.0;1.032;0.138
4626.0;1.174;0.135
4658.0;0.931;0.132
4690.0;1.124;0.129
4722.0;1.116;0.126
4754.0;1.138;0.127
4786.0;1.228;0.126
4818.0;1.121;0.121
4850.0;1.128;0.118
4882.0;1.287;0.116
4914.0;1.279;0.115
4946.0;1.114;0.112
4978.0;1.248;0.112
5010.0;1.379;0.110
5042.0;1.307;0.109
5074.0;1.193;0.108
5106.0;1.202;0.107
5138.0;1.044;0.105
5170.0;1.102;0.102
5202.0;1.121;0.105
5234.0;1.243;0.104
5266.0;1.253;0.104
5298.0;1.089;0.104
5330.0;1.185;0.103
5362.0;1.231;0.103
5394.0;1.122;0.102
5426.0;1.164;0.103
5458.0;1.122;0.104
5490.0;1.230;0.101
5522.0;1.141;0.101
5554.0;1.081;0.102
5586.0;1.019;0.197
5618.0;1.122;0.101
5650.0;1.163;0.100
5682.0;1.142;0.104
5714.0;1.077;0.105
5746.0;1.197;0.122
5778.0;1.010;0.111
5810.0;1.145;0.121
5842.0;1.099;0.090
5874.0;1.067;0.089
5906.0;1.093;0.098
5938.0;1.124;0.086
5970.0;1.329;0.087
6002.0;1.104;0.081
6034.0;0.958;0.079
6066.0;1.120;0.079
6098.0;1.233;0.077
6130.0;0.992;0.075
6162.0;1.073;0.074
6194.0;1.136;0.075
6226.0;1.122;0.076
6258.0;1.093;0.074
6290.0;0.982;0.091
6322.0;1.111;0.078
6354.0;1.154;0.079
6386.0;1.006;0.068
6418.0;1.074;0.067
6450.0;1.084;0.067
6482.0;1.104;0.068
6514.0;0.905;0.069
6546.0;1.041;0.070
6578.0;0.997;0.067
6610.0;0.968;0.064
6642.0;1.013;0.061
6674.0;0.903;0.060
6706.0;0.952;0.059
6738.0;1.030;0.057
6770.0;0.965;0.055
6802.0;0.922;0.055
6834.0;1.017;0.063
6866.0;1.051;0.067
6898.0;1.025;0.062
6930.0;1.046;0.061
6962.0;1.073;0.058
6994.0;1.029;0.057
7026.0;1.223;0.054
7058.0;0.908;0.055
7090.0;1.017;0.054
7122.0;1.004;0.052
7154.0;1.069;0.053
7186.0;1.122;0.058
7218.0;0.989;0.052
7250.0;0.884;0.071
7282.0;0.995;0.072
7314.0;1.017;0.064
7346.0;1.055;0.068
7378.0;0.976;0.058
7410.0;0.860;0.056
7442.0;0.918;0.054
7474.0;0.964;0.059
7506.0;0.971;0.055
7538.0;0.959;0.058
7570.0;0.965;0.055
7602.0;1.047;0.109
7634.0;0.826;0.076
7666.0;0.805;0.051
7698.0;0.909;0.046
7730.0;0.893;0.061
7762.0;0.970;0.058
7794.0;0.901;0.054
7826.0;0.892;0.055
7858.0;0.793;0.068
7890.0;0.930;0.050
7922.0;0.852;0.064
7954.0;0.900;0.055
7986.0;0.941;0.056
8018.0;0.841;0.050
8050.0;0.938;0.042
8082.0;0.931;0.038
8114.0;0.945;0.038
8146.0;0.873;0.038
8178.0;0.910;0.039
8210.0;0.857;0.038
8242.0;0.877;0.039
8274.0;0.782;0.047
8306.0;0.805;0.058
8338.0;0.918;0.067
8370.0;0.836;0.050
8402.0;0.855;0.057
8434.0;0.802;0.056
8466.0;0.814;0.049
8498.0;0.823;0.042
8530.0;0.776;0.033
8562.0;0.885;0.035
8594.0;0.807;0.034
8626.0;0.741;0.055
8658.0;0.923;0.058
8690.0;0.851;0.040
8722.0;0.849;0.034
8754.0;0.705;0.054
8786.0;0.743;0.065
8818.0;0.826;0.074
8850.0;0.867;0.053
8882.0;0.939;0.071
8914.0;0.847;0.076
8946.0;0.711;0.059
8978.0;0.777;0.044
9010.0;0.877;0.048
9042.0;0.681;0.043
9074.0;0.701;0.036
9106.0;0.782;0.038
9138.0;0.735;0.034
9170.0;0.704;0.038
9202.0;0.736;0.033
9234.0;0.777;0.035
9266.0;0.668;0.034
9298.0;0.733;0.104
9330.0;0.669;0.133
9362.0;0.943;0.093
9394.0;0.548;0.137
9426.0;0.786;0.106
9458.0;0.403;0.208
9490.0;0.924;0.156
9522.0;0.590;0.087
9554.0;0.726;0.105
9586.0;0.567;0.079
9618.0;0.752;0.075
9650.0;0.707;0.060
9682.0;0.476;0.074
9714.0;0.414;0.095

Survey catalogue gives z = 0.068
